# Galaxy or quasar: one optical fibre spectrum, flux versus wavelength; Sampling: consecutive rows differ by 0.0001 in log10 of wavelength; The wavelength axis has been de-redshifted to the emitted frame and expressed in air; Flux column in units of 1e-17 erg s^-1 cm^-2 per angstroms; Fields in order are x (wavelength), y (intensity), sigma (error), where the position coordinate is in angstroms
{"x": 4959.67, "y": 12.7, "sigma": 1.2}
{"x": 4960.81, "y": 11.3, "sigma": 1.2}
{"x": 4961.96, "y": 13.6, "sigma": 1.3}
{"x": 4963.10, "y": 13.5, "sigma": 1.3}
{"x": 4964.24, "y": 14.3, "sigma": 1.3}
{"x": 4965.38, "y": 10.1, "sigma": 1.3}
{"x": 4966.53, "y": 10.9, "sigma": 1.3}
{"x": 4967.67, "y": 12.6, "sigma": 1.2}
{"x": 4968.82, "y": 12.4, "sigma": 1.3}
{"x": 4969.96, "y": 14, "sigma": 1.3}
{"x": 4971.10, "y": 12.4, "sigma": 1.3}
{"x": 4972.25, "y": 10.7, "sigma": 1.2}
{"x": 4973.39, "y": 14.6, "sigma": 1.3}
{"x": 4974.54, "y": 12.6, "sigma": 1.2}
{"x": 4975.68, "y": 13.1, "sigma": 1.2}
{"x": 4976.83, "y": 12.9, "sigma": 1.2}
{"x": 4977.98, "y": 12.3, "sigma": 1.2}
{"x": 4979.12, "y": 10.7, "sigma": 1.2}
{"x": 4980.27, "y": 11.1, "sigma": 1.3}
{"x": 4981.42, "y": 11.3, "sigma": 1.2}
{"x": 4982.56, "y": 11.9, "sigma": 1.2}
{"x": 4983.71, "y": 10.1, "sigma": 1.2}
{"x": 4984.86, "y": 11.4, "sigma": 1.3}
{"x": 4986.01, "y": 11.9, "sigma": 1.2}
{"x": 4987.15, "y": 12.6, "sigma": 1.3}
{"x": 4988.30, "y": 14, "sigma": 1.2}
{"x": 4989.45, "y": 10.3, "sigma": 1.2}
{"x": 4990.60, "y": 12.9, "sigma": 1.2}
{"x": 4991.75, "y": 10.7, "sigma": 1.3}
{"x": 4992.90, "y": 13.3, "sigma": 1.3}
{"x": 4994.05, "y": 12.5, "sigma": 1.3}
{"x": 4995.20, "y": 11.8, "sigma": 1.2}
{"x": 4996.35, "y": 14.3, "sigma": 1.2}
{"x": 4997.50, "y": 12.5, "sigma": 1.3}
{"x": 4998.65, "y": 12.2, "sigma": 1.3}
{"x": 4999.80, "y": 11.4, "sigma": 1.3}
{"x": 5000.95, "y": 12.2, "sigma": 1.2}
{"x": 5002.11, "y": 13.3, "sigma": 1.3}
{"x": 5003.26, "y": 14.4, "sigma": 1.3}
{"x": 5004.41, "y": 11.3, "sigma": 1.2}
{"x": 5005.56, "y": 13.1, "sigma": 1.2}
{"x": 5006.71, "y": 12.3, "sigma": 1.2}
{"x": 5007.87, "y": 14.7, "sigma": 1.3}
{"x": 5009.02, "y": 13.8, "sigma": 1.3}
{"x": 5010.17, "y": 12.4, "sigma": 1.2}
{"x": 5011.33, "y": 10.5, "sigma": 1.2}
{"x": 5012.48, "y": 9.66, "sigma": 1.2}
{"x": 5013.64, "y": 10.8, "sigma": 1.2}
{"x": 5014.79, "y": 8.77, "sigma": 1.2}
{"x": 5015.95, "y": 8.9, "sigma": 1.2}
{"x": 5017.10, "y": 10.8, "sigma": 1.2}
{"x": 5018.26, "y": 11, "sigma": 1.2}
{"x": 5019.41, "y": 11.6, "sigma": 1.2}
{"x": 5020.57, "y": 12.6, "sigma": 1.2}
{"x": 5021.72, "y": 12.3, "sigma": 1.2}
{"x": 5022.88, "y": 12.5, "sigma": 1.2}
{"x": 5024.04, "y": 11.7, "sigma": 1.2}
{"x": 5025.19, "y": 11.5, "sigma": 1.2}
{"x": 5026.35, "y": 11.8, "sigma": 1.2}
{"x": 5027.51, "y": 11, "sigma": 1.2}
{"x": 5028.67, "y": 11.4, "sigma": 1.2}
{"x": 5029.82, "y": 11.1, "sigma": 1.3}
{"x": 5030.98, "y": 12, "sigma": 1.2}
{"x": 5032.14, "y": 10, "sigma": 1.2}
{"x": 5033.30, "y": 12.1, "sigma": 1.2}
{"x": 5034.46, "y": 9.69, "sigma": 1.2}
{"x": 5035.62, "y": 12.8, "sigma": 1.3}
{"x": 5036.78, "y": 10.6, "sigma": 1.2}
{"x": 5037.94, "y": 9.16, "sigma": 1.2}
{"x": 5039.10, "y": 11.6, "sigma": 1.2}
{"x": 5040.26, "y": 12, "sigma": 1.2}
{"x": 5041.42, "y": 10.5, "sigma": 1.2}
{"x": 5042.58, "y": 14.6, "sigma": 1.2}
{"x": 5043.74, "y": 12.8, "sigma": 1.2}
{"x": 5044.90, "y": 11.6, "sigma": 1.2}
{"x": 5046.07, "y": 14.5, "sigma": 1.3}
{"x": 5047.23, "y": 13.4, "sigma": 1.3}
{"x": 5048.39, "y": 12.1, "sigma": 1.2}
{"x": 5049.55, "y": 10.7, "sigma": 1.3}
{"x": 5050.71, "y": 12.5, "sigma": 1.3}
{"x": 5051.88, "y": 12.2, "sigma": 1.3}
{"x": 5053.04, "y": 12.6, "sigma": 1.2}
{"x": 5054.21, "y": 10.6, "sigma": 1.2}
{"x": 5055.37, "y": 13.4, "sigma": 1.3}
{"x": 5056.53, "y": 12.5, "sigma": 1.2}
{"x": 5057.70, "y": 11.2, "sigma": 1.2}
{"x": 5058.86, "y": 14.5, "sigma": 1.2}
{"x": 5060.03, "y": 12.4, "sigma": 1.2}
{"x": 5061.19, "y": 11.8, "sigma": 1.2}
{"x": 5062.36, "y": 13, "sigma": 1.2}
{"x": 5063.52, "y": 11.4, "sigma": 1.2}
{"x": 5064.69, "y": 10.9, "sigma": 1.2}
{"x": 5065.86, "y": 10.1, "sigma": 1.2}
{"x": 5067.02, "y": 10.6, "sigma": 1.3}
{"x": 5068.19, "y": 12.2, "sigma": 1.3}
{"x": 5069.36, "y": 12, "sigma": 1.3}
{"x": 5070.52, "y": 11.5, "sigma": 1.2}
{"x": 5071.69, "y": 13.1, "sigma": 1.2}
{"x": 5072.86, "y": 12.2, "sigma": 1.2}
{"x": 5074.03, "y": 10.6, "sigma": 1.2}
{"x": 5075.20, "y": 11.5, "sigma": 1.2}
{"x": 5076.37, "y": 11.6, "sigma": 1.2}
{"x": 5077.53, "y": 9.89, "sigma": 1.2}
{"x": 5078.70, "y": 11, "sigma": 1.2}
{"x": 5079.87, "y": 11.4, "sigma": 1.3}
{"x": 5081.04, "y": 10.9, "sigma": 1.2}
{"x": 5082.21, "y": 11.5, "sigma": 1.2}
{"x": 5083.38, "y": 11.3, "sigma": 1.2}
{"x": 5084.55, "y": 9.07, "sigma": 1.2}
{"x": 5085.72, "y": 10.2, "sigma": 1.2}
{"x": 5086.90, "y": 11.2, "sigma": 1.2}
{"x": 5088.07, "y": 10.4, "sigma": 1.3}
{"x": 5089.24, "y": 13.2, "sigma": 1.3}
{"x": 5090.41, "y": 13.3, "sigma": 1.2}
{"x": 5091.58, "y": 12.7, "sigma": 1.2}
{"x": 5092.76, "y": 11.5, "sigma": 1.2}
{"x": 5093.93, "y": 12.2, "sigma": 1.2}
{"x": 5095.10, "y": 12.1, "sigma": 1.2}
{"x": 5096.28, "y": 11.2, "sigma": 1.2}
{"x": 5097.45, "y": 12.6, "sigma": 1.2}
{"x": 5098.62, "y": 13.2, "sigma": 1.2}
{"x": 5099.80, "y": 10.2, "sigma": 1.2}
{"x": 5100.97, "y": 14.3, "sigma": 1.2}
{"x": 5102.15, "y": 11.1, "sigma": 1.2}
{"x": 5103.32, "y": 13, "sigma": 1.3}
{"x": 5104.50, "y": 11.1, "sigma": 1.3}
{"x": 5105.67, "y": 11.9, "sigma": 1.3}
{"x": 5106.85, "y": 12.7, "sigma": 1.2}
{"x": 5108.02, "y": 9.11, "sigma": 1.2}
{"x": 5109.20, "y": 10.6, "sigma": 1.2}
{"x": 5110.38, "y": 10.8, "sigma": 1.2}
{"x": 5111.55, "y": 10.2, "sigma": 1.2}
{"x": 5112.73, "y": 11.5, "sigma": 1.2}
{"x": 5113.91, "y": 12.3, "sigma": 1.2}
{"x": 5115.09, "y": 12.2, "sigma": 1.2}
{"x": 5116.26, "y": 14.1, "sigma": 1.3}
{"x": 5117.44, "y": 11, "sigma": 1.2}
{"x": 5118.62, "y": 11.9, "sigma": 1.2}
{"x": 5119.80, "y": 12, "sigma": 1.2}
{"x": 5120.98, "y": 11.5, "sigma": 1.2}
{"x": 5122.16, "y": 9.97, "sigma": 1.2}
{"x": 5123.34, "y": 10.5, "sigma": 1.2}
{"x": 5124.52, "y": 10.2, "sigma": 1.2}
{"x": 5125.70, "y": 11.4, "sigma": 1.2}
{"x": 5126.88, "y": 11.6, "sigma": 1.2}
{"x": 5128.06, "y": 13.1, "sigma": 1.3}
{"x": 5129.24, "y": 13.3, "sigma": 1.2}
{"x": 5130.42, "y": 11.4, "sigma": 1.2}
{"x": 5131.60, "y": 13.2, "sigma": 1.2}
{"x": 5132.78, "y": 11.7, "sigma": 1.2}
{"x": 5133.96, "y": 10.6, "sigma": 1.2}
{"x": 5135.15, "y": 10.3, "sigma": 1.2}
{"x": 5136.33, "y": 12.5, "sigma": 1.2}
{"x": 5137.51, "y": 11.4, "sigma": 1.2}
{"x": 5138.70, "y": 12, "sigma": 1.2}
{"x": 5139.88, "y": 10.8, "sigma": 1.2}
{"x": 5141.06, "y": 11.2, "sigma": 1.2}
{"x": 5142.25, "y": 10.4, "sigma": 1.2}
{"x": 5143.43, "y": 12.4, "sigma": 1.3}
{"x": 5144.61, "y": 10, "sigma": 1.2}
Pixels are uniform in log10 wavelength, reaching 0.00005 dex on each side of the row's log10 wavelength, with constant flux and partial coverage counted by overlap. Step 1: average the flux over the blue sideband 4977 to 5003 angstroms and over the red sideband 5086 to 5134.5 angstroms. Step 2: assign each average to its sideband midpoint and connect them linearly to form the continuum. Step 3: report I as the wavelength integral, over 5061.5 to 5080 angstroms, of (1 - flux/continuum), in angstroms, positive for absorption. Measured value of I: 0.6 angstroms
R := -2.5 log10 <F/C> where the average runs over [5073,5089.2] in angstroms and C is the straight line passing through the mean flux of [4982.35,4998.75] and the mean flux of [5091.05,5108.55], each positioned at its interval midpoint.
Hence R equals 0.10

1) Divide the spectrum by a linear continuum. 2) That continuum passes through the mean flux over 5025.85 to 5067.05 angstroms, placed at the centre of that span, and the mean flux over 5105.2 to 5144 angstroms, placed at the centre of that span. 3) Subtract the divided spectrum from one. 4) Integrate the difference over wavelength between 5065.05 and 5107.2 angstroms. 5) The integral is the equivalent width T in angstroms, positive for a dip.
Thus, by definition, 0.2 angstroms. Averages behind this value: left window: 11.8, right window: 11.5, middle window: 11.6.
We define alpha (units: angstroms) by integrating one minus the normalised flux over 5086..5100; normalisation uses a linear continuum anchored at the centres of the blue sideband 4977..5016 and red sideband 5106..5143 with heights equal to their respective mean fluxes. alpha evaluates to -0.5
